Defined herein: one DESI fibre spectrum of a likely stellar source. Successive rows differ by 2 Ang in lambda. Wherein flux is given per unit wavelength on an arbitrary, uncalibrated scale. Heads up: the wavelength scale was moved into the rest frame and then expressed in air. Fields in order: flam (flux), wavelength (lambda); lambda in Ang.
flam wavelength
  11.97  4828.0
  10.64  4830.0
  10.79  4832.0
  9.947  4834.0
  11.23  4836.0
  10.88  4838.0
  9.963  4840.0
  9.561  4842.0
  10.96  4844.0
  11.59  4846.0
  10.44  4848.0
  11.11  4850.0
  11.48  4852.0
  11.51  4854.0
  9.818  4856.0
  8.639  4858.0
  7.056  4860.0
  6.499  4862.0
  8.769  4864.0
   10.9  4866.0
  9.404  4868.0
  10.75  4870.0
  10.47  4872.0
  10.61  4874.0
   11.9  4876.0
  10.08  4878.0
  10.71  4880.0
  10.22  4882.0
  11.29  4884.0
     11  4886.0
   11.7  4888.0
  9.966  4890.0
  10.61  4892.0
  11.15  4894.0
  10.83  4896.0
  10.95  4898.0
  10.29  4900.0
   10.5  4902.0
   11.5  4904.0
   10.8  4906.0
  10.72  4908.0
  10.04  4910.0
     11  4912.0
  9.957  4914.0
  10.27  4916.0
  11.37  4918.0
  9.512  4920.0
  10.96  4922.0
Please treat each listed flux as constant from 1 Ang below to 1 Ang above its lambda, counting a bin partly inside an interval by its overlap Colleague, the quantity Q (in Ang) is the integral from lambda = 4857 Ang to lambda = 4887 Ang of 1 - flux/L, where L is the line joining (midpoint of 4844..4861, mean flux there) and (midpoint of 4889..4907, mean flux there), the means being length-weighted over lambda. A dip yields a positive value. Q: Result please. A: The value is 1.66 Ang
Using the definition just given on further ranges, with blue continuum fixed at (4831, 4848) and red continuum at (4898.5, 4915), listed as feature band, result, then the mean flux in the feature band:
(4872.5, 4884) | -0.1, 10.7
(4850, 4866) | 1.9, 9.35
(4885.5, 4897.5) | -0.3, 10.9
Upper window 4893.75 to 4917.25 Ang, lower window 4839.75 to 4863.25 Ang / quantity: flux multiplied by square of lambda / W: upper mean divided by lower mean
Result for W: 1.10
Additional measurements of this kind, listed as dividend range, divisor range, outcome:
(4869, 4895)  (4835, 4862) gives 1.08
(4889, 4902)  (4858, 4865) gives 1.42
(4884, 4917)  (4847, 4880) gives 1.09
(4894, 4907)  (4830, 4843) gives 1.07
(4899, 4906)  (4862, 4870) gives 1.16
